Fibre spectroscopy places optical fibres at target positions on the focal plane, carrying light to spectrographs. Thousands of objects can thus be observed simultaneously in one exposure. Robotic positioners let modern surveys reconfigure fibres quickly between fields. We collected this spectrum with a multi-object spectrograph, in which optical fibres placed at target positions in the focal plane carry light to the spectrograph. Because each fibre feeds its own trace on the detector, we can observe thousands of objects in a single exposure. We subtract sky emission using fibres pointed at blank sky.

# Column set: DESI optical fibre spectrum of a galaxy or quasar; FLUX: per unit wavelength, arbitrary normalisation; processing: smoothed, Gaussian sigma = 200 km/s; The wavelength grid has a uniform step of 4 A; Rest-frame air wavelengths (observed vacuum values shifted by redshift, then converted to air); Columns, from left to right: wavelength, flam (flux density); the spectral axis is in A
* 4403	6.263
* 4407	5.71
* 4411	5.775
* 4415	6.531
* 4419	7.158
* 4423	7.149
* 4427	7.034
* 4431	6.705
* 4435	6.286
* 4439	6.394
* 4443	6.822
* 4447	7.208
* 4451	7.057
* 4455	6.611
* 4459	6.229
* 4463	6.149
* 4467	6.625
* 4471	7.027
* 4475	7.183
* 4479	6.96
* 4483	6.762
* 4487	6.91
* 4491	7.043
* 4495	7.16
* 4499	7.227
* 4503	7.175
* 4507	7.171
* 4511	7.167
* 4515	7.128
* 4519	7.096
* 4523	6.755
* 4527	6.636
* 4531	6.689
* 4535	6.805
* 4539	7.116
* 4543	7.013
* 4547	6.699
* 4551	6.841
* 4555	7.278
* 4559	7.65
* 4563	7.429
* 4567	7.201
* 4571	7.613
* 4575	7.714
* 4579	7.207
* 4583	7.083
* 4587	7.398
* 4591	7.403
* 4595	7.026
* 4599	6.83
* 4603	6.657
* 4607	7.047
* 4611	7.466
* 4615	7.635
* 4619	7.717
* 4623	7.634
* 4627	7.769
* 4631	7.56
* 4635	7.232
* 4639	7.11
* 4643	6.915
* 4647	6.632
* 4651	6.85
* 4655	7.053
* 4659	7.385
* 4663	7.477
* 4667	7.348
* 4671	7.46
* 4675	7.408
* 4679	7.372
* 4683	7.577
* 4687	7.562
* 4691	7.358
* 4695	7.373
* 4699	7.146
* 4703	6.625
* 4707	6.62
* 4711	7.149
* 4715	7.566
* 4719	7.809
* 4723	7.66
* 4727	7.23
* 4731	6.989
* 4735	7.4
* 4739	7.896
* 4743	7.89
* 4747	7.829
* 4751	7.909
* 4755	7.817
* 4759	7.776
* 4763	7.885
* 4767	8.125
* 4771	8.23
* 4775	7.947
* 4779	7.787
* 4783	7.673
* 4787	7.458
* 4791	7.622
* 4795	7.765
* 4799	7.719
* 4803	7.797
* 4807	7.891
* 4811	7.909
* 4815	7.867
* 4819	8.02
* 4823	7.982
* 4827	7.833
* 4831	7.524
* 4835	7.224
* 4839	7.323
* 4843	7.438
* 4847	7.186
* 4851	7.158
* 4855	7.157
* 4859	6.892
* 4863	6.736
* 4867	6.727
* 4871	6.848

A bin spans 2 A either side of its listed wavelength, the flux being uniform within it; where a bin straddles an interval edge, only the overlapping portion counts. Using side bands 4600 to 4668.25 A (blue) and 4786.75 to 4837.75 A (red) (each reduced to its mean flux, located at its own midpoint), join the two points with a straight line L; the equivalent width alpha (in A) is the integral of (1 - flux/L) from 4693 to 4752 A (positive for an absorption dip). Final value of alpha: 0.8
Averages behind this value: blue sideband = 7.26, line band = 7.4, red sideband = 7.74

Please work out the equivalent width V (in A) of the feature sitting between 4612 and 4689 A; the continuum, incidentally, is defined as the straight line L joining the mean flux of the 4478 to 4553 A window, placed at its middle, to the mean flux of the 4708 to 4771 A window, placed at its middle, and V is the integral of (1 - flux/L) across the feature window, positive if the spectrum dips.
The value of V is 0.3 A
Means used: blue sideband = 6.97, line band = 7.35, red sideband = 7.66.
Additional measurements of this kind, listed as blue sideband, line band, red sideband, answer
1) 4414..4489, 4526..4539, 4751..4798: 0.5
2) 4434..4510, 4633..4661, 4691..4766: 1.0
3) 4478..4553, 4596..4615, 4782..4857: 0.2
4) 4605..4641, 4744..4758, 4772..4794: -0.3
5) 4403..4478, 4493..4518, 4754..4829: -1.1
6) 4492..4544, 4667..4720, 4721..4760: 1.4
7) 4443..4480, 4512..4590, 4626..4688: -1.3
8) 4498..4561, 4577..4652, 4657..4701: 0.2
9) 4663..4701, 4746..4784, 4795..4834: -1.2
